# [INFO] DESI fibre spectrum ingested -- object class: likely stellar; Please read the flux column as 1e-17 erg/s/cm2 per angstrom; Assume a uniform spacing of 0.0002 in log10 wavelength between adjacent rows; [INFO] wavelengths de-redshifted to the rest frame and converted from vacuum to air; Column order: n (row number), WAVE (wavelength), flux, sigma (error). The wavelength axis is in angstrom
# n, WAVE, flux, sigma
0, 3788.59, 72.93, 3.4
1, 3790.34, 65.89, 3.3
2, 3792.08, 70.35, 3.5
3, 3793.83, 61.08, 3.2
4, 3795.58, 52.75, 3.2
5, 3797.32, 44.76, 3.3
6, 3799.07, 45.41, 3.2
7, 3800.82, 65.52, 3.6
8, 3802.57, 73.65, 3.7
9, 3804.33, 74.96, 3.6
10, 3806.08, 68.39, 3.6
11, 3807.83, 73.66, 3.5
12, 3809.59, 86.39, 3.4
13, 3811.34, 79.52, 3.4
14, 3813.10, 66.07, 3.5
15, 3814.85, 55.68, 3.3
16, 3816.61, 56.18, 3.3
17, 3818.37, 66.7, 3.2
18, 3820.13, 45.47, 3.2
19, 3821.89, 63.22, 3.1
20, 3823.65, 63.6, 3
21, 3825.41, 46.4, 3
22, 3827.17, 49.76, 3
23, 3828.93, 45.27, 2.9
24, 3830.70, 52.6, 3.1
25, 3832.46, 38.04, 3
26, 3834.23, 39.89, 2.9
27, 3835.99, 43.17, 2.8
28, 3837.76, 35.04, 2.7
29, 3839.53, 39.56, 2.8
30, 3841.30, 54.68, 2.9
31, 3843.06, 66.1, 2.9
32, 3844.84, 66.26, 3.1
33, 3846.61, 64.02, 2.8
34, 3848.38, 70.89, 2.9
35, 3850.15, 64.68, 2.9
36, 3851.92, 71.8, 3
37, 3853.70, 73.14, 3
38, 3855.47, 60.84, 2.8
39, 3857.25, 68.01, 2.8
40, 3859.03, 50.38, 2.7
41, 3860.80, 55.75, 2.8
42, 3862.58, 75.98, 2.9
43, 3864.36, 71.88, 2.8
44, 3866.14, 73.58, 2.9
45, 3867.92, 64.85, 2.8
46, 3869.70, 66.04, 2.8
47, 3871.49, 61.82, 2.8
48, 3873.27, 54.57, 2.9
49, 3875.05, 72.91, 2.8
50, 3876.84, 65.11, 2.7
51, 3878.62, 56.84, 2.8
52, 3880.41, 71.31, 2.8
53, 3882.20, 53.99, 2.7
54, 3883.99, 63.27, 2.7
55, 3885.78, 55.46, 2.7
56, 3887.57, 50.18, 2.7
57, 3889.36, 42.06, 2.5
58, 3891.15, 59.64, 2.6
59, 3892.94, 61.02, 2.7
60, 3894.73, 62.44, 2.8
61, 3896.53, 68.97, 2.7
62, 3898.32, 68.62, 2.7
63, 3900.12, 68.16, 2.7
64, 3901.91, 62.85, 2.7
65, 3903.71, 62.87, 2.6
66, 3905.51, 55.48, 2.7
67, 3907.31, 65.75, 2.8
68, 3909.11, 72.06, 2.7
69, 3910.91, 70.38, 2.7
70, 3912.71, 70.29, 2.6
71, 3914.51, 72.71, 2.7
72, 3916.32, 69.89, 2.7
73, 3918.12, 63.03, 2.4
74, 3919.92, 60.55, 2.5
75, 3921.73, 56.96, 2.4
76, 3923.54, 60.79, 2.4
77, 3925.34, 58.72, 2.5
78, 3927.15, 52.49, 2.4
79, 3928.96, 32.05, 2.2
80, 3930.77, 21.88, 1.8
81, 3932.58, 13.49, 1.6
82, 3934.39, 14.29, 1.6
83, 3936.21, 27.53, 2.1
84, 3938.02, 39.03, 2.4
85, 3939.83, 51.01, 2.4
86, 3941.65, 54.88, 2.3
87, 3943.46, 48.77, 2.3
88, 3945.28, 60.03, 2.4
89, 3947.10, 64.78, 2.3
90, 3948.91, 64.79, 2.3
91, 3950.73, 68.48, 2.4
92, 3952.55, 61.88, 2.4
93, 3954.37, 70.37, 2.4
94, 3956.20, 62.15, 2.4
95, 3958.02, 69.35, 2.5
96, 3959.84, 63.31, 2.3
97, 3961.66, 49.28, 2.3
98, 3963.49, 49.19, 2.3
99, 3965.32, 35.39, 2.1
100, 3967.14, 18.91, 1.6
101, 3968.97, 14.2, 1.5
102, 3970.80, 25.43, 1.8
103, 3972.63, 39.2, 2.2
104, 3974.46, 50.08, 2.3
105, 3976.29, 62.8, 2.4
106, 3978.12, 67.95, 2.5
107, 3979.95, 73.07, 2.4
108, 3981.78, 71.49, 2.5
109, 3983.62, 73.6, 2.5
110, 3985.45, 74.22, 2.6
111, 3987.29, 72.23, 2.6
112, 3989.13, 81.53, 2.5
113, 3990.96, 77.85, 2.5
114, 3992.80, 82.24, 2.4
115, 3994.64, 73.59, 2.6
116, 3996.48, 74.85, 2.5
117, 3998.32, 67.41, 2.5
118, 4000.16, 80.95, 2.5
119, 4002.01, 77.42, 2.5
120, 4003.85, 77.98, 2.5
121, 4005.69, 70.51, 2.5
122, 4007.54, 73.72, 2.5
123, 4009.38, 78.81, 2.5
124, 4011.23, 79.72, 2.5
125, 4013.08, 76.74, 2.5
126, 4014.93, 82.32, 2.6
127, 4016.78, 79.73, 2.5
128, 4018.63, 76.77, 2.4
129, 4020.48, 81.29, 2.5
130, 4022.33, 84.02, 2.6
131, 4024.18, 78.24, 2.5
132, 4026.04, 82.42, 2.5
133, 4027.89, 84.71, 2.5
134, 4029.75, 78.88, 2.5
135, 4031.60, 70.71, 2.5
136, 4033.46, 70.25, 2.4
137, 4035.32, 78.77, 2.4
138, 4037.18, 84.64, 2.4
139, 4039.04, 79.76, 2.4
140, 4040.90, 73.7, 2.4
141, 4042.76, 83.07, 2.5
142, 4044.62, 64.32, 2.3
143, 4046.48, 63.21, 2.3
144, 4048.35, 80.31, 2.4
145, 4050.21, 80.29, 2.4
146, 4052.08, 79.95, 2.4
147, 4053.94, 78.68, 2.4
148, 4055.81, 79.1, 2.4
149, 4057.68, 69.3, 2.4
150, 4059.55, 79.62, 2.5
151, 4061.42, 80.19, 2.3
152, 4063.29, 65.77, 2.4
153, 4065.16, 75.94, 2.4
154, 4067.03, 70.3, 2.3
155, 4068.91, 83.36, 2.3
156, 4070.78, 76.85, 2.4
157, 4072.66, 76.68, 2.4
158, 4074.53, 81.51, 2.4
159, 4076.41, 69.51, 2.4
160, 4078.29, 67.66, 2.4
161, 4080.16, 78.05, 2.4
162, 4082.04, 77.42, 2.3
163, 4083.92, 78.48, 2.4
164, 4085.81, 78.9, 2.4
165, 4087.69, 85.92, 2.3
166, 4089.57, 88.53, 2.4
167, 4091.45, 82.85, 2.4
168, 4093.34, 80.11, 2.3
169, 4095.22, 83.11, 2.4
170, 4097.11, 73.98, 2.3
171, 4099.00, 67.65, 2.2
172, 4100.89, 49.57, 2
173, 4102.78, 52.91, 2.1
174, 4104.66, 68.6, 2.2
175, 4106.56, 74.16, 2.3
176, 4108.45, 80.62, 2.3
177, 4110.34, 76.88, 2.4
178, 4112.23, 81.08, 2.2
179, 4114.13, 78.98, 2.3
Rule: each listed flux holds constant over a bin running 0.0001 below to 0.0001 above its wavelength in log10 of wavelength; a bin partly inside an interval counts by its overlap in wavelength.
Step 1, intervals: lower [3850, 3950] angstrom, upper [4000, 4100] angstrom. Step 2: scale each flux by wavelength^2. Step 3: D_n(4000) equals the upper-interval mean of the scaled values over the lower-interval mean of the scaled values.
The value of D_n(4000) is 1.4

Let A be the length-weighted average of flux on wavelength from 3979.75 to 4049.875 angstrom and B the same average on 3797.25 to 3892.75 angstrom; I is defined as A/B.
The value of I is 1.3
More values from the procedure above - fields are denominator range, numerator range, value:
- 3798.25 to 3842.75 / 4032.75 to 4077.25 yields 1.33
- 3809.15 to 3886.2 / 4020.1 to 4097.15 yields 1.29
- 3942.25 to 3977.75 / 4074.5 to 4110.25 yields 1.44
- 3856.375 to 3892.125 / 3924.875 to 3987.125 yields 0.82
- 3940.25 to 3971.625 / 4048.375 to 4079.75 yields 1.47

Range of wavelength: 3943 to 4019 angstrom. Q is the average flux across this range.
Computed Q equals 64.9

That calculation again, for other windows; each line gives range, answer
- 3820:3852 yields 53.5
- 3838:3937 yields 59.1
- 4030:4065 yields 75.7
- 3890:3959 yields 57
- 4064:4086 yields 76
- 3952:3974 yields 46.3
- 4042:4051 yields 74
